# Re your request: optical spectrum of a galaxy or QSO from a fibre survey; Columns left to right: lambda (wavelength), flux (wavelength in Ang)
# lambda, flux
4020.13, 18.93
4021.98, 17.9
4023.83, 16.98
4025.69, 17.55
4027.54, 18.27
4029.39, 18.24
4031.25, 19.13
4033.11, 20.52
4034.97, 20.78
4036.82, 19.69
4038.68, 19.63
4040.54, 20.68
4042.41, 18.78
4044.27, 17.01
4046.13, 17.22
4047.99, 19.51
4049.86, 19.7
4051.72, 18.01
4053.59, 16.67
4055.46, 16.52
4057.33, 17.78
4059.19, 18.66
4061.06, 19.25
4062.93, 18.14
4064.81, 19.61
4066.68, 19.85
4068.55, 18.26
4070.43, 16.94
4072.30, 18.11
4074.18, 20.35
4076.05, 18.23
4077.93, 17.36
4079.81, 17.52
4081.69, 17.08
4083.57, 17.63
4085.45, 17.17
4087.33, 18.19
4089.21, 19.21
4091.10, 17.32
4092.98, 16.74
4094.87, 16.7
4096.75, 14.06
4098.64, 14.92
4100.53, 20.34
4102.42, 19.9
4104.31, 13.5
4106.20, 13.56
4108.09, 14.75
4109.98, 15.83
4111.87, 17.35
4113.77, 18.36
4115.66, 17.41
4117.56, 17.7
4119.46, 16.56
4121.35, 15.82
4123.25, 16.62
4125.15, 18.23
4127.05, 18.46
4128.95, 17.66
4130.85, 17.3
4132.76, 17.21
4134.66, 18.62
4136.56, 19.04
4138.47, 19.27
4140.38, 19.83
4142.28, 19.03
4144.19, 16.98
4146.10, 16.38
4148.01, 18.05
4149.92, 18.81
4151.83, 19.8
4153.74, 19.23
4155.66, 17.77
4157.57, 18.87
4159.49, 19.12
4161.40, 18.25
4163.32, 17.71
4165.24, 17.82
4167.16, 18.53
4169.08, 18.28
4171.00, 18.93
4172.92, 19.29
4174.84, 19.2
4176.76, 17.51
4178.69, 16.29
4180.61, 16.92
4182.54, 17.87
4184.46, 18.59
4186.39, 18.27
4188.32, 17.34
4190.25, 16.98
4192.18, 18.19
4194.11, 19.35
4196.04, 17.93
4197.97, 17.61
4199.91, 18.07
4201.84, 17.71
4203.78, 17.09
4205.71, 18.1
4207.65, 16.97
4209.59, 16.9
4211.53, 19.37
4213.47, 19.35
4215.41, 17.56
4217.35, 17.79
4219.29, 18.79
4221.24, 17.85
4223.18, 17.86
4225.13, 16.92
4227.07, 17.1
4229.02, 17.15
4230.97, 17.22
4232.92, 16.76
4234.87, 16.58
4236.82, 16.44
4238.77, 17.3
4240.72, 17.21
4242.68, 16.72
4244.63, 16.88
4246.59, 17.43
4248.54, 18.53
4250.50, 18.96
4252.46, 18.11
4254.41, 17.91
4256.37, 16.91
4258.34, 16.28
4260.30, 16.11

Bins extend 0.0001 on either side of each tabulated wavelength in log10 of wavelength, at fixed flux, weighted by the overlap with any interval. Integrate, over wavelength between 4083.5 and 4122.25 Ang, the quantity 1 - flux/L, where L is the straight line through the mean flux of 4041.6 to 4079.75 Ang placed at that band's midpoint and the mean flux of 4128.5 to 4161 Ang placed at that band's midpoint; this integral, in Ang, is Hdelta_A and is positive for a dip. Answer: 3.3 Ang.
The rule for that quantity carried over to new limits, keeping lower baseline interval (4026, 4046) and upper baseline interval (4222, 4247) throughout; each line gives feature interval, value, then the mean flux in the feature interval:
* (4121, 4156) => -0.2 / 18.2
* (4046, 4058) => 0.6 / 18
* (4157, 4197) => -1.1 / 18.1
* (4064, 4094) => 1.0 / 18.1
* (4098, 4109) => 1.3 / 16.2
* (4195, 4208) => -0.2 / 17.7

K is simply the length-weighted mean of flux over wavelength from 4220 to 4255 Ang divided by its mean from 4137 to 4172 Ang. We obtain 0.94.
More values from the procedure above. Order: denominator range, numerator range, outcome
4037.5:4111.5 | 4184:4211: 1.01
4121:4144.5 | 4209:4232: 0.99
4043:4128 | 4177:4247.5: 1.00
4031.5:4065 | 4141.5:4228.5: 0.96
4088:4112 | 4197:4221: 1.09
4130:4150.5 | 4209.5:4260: 0.96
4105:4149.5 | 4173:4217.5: 1.03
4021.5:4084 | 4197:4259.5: 0.95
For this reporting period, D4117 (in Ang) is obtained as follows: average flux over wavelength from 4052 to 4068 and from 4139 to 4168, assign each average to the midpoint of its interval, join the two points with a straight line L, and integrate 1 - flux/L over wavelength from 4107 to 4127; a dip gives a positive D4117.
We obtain 1.59 Ang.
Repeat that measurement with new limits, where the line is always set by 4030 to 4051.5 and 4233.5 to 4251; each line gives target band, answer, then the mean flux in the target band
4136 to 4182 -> -0.6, 18.4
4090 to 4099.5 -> 1.4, 16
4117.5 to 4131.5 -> 0.9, 17.3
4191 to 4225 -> -0.7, 18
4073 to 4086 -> 0.7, 17.9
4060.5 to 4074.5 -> 0.2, 18.7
